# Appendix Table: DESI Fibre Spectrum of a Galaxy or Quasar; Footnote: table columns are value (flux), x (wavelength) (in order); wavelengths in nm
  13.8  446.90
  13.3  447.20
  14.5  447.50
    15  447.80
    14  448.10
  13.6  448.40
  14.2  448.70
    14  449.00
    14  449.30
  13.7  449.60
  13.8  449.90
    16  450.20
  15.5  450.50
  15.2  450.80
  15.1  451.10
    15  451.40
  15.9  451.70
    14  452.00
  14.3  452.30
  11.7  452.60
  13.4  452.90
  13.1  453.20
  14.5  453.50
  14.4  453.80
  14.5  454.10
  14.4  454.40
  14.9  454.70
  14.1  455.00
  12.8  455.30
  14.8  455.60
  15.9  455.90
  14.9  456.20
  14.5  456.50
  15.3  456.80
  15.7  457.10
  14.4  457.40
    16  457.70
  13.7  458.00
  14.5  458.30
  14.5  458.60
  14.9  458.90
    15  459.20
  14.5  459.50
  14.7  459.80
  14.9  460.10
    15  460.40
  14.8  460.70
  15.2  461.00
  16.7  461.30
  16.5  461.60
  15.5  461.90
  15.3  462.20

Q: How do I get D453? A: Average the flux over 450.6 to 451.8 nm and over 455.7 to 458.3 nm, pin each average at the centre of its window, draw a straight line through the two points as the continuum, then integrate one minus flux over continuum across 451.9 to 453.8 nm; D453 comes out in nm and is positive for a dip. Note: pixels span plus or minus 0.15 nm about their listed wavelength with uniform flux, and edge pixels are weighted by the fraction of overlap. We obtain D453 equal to 0.206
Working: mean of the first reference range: 15.3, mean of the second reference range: 15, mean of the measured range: 13.6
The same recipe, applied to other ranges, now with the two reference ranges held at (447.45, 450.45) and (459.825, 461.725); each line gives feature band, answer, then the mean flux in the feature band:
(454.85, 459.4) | 0.11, 14.7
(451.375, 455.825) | 0.19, 14.1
